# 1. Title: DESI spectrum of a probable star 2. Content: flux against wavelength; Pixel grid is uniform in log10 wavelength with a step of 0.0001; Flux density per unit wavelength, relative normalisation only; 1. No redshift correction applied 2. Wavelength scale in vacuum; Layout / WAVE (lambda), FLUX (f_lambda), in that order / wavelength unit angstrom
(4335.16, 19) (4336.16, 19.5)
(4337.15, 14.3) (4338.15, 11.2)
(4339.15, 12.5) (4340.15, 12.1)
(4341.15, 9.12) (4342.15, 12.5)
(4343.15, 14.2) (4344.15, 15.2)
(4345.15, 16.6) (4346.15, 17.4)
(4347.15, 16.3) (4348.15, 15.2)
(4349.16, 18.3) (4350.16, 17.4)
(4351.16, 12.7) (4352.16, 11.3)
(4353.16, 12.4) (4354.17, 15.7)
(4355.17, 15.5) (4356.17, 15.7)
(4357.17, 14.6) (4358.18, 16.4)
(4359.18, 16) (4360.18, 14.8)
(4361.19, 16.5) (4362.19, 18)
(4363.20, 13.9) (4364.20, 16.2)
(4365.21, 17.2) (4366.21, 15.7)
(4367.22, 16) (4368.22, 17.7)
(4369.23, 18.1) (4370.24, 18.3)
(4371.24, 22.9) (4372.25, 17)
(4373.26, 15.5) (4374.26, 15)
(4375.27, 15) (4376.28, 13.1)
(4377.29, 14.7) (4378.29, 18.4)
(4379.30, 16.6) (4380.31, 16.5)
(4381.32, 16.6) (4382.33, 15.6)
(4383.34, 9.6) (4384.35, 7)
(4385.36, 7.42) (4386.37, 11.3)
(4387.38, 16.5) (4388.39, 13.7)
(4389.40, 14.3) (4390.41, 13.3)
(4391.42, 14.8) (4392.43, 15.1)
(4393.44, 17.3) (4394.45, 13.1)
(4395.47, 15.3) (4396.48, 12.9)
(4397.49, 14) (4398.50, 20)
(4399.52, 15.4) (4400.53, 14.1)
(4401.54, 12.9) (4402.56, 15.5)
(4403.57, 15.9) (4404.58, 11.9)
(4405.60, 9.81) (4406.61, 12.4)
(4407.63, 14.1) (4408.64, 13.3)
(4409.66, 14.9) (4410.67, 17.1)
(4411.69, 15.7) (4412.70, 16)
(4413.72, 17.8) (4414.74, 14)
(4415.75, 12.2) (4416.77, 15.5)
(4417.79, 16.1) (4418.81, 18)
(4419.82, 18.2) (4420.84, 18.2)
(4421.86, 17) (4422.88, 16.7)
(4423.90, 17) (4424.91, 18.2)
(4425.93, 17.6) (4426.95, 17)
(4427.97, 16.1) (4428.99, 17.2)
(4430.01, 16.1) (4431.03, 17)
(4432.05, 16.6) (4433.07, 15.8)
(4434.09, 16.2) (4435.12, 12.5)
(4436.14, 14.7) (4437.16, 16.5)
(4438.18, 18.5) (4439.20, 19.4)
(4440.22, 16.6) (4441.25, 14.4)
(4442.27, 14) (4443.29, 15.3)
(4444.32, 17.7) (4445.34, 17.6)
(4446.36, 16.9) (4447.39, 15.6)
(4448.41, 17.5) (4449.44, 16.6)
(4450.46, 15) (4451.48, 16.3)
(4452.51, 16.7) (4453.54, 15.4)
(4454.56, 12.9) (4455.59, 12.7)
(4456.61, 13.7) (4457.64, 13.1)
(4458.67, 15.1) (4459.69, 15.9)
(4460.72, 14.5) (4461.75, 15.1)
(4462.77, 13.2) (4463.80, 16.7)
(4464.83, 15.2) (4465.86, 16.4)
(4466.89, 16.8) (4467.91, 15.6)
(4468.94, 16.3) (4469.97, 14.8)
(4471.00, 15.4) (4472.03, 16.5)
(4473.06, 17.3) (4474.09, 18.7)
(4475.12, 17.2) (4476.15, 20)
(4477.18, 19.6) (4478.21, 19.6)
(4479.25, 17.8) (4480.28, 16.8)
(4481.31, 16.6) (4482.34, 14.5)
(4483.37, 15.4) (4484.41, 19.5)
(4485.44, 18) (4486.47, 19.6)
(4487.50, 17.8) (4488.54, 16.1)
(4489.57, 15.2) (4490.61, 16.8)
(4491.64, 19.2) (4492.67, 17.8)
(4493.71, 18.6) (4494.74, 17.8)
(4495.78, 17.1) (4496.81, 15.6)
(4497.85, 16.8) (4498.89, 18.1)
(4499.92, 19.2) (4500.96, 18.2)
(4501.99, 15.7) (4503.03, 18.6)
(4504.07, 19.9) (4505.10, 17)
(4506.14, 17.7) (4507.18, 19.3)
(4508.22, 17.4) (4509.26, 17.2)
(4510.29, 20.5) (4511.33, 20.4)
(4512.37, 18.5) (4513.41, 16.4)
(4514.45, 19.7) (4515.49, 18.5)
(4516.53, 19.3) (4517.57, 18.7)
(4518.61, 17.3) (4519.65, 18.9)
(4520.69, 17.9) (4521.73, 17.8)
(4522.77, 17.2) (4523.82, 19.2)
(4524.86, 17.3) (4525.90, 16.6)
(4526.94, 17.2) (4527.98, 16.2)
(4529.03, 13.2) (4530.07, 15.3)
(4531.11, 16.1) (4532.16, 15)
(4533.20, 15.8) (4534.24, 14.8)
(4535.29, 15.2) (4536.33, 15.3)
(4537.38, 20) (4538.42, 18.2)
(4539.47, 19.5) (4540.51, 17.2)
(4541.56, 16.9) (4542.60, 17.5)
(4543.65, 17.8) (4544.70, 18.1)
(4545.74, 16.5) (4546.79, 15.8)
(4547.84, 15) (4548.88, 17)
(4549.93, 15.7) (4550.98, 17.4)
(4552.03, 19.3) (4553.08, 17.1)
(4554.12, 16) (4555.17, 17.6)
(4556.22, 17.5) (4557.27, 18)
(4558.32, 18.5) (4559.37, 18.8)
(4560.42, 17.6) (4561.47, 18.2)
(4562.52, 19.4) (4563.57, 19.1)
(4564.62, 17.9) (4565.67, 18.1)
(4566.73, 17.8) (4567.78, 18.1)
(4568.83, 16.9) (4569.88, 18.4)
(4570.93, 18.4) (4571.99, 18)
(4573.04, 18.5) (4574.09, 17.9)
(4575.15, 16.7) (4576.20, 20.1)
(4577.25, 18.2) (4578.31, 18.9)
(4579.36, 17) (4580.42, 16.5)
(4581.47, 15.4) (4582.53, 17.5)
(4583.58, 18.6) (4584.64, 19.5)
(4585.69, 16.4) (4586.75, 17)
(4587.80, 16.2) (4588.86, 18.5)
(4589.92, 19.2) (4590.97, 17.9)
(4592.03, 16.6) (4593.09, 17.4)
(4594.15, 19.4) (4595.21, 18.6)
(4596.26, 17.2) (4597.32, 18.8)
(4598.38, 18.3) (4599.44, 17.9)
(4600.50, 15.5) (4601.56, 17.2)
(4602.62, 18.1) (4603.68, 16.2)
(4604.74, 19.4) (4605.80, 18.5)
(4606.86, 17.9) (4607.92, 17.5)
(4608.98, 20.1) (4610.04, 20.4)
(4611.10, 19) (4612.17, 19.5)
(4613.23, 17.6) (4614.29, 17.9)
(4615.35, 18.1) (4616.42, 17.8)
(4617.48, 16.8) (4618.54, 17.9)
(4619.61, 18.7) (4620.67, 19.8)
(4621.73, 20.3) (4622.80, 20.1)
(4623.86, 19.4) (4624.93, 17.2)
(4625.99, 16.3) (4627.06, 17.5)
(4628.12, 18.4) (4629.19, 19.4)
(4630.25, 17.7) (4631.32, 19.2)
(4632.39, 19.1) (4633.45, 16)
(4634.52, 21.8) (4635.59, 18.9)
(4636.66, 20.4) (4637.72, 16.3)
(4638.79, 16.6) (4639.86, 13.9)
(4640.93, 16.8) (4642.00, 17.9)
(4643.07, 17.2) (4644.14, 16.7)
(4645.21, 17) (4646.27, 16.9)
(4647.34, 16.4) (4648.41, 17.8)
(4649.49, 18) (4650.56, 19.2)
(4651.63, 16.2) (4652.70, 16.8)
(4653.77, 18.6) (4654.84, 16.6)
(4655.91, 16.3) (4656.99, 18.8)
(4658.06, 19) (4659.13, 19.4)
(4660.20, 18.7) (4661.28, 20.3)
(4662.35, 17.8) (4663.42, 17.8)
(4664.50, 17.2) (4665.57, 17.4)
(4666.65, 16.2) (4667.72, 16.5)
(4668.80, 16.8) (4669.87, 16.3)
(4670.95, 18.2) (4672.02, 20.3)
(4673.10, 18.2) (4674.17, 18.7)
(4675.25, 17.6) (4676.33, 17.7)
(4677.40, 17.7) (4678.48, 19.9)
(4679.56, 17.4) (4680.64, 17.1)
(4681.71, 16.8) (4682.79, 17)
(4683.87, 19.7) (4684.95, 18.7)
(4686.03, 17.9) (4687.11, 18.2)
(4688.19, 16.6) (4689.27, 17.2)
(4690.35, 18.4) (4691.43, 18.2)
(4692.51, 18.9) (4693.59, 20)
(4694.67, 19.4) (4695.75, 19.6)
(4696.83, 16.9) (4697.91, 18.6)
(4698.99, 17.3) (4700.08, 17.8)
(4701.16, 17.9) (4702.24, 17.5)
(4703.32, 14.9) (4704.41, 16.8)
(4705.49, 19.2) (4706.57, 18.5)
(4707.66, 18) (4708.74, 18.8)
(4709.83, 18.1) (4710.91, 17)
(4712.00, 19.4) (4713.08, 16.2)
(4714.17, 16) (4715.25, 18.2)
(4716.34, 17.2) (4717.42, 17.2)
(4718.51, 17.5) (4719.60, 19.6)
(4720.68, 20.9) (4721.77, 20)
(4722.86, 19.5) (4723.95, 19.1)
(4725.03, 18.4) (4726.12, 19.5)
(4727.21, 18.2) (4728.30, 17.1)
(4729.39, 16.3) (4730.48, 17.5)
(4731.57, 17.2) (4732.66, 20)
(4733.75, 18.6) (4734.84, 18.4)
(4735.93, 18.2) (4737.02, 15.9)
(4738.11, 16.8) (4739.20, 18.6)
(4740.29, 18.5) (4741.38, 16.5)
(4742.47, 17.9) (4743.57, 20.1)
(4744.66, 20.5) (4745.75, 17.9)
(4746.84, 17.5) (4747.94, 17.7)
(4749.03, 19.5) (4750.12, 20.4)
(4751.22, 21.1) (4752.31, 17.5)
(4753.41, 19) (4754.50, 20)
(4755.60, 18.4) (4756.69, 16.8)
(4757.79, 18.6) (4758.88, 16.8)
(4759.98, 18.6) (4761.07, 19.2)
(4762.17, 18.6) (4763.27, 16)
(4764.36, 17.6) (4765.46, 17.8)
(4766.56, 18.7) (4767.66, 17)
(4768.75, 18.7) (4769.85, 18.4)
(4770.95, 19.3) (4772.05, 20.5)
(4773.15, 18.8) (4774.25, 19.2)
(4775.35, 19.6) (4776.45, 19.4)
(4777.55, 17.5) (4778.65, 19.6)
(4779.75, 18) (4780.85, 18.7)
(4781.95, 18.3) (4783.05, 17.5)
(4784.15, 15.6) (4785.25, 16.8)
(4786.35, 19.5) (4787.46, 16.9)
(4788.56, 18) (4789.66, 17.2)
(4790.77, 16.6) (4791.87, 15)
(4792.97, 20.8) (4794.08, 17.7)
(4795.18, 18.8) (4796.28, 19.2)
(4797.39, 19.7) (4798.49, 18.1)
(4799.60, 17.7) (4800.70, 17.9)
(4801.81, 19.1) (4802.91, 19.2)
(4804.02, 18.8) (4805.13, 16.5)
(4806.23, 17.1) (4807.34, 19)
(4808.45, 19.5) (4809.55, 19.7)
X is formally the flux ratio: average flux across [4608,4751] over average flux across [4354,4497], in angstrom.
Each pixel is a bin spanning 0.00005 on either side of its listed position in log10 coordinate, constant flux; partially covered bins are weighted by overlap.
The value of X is 1.1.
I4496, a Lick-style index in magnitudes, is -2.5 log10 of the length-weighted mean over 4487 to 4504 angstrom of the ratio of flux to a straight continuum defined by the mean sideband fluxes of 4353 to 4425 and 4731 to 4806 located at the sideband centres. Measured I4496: -0.09 mag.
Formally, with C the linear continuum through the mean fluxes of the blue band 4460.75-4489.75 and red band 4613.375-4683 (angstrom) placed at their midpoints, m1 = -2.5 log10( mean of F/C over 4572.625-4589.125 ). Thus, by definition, -0.01 mag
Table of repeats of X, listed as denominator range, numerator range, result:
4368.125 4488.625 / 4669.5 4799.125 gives 1.16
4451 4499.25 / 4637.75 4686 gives 1.07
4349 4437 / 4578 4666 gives 1.17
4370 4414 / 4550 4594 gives 1.22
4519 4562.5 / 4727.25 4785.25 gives 1.07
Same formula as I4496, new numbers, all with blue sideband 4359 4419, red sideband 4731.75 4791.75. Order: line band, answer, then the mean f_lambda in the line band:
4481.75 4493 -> -0.09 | 17.3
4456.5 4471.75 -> 0.03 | 15.2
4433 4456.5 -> -0.02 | 15.8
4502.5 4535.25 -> -0.09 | 17.5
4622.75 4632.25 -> -0.07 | 18.3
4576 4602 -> -0.06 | 17.7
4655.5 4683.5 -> -0.03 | 17.9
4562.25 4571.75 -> -0.10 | 18.2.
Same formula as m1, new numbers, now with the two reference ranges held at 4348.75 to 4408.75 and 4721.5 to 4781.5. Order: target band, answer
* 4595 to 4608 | -0.046 mag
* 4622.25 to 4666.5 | -0.026 mag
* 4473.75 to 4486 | -0.123 mag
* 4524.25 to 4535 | 0.040 mag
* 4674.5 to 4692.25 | -0.005 mag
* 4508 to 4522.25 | -0.142 mag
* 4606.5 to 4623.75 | -0.095 mag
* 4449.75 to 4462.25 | 0.067 mag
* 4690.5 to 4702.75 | -0.027 mag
